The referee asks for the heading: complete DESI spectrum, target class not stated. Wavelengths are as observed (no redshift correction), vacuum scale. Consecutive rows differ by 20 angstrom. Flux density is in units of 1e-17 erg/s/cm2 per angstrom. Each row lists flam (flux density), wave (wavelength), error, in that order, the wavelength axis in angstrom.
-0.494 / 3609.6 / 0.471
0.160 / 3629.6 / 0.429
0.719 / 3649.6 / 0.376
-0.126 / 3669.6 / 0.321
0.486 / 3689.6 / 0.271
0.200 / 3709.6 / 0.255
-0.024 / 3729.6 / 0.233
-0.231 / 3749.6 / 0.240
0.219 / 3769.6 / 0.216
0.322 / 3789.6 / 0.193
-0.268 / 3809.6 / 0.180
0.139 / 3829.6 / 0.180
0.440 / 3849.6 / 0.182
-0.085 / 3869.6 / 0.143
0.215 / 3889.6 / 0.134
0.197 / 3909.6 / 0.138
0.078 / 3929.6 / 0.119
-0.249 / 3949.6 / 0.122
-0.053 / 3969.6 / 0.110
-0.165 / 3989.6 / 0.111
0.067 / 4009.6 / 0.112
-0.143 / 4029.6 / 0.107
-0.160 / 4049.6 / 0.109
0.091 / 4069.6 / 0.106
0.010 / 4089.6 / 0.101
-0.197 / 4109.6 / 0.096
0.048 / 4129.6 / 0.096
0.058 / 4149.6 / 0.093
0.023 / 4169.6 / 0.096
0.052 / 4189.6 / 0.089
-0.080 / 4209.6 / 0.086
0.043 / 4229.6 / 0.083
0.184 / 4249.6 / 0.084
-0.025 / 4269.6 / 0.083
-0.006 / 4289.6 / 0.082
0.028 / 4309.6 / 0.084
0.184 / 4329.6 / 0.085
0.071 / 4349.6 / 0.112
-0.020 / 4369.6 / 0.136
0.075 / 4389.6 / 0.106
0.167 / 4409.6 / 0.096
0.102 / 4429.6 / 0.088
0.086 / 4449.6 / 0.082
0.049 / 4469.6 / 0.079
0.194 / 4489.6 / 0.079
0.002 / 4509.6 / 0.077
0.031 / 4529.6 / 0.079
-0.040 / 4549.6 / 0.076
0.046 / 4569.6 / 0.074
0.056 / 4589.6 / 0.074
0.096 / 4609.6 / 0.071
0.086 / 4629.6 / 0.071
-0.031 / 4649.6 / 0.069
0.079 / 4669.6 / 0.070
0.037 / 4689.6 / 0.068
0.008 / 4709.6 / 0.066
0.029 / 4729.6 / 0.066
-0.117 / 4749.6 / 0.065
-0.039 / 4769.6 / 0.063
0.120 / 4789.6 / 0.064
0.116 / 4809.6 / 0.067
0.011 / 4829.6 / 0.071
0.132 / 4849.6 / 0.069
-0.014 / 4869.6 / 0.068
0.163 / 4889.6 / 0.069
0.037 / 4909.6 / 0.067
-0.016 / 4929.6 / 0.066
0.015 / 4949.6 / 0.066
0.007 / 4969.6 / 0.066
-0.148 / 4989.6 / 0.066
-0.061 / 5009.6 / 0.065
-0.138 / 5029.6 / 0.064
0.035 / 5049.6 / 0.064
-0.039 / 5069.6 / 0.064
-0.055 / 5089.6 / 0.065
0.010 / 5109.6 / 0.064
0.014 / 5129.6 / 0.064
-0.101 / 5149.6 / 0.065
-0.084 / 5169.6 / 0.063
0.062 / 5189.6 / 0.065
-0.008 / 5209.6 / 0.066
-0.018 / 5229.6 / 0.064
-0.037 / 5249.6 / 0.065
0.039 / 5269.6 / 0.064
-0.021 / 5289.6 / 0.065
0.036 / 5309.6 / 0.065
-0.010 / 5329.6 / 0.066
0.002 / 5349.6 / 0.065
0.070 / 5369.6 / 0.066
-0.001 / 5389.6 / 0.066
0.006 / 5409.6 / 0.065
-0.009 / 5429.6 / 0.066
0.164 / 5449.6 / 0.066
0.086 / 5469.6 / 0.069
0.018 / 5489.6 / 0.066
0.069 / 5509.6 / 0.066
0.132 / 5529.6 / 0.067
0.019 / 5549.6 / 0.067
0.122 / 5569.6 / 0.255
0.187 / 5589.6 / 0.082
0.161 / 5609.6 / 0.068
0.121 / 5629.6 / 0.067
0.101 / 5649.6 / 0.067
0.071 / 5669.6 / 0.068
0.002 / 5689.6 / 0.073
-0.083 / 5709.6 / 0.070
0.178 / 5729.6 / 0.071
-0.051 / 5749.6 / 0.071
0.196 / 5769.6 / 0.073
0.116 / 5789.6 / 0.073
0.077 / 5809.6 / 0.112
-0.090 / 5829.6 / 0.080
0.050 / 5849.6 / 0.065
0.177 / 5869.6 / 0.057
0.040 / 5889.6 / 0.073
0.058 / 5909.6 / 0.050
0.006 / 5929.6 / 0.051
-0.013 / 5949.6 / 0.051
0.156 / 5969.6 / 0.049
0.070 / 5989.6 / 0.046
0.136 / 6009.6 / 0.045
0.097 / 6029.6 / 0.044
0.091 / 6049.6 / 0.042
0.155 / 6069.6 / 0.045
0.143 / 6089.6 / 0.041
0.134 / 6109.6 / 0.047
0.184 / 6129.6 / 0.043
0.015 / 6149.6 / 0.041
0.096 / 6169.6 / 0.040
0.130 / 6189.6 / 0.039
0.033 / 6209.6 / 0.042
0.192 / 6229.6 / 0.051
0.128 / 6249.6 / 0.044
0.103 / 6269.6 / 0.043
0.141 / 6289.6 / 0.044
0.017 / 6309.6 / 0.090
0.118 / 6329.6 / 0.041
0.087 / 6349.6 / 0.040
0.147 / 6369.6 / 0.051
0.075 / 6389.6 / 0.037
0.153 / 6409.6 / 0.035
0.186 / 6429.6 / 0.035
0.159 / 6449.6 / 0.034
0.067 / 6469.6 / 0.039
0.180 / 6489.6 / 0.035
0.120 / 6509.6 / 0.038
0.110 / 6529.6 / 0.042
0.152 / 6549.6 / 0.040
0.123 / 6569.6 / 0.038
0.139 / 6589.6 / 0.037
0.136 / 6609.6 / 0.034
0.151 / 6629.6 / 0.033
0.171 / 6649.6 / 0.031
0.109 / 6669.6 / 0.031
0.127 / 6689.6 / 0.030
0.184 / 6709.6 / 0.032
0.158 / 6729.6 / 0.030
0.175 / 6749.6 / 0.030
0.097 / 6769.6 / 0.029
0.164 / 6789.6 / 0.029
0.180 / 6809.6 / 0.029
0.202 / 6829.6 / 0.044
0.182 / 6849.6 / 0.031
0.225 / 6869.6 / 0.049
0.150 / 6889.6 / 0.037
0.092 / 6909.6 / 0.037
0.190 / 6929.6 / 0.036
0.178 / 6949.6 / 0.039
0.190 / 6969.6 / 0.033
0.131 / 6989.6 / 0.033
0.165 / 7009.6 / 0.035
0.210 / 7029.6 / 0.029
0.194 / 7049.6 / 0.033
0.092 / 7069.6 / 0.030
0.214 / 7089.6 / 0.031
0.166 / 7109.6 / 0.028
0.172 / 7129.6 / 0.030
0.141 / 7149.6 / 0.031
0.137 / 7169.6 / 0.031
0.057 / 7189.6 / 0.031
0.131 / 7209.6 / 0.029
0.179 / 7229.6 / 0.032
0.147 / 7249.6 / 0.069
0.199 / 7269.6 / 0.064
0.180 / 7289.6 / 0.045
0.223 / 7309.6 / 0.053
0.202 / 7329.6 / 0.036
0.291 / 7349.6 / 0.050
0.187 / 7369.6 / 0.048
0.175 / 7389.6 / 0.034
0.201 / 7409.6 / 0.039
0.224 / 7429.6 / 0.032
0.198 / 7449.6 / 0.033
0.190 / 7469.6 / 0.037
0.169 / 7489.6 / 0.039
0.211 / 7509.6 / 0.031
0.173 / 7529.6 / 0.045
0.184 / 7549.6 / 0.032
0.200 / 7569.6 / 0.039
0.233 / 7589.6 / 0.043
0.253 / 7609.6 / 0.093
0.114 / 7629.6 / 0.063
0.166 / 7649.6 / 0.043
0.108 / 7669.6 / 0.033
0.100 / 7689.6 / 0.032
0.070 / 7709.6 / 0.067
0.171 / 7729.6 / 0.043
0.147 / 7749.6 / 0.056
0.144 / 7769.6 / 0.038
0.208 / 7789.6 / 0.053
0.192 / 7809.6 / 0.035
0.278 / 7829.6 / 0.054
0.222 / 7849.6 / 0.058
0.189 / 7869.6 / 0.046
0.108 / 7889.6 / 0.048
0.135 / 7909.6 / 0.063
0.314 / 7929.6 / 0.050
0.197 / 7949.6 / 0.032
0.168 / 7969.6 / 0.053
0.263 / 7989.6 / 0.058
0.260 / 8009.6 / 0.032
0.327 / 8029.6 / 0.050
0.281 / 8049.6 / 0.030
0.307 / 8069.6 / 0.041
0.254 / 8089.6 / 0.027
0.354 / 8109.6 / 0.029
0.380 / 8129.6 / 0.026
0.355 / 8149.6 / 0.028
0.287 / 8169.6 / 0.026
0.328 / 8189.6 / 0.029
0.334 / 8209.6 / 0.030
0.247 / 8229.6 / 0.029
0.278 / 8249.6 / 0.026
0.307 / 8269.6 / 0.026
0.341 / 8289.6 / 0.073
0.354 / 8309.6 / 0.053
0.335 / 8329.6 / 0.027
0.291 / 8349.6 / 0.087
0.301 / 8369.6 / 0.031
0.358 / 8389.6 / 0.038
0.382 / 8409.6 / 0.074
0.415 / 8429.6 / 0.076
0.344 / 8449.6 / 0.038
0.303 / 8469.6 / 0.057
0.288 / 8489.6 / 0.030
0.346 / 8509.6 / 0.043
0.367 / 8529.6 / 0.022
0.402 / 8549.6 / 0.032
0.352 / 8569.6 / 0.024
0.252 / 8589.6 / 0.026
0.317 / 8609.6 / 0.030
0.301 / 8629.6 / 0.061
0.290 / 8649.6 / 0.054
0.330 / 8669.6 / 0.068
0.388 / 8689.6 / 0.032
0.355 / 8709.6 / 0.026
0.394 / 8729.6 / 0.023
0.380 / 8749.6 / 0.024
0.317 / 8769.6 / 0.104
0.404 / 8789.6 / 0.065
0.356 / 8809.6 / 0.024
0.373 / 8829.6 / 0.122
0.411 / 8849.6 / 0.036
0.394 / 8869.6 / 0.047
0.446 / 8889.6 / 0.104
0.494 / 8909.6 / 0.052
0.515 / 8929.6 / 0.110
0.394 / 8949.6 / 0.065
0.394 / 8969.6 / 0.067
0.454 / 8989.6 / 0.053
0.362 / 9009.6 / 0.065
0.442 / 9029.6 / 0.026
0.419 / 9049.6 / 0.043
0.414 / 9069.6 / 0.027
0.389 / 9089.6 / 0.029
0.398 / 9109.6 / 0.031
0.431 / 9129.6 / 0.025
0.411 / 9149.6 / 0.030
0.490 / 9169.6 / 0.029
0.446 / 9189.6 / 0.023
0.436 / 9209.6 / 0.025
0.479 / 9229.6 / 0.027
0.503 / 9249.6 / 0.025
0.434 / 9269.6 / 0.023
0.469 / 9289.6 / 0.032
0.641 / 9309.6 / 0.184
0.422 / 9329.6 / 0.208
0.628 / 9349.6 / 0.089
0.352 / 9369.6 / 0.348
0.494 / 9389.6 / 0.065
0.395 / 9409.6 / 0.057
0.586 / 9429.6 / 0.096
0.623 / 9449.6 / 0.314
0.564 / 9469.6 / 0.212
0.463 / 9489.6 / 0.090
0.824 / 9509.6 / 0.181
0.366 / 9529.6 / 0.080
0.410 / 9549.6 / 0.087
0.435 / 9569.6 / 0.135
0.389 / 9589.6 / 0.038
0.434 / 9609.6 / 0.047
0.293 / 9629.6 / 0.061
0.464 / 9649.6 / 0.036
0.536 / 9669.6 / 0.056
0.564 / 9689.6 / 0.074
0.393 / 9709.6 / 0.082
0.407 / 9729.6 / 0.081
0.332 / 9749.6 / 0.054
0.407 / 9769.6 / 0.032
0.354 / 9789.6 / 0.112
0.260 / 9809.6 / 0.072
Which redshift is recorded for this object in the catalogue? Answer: 1.006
